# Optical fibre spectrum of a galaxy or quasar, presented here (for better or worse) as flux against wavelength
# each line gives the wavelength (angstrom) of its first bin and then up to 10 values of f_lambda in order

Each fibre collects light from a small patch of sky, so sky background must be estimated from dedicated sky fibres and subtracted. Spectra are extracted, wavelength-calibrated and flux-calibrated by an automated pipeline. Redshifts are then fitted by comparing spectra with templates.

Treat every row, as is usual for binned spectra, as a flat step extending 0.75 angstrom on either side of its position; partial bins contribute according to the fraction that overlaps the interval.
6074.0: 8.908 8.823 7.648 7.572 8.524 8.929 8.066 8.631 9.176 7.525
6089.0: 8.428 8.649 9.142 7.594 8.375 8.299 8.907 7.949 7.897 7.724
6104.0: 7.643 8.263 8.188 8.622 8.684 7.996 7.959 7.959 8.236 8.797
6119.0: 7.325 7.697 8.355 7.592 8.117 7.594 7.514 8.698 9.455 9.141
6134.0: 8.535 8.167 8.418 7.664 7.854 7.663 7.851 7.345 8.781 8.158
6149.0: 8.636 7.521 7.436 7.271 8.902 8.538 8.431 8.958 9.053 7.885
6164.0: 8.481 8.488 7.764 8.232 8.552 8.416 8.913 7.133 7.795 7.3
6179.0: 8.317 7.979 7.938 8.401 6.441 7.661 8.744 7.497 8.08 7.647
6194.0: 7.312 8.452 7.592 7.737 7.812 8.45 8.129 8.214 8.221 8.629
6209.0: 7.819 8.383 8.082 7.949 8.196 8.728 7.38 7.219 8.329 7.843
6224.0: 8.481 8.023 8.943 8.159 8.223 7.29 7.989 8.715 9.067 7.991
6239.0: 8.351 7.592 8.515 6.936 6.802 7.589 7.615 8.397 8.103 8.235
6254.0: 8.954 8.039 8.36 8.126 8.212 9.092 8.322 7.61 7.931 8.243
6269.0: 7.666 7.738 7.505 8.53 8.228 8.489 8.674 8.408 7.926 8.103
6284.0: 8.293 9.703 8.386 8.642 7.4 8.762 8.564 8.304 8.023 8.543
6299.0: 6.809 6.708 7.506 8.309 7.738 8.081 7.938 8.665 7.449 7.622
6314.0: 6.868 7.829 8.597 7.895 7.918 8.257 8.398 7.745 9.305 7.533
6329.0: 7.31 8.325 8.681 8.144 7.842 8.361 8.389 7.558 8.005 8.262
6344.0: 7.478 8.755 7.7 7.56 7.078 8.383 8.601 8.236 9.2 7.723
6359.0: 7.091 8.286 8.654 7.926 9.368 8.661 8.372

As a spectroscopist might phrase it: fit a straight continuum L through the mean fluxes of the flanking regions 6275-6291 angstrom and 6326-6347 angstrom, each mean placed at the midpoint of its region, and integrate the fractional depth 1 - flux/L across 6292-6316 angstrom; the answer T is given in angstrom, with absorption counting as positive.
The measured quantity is 1.32 angstrom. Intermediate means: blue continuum 8.4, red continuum 8.08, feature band 7.82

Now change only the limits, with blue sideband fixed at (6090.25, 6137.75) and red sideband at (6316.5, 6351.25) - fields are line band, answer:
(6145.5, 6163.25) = -0.2 angstrom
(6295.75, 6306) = 0.5 angstrom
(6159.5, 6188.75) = 0.3 angstrom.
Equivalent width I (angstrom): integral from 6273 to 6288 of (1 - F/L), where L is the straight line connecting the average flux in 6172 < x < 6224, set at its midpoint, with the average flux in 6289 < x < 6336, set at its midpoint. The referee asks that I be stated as -0.9 angstrom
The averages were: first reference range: 7.96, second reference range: 7.98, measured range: 8.48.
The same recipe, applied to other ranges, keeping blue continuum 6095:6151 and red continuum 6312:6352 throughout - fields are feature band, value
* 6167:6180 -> 0.1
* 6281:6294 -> -0.7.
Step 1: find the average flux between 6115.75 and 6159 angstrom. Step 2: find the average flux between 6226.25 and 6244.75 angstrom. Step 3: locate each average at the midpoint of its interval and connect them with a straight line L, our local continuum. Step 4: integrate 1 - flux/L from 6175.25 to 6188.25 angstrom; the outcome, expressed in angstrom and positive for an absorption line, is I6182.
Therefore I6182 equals 0.50 angstrom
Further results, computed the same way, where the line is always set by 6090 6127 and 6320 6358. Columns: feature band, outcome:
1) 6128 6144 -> -0.3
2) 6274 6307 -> -0.2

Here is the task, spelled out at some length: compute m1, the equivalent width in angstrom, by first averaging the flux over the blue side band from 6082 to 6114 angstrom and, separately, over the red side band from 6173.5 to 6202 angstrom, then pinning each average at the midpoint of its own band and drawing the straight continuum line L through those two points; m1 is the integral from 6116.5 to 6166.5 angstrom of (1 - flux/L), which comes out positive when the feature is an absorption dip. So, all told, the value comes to -0.9 angstrom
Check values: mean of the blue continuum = 8.27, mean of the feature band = 8.19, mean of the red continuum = 7.81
